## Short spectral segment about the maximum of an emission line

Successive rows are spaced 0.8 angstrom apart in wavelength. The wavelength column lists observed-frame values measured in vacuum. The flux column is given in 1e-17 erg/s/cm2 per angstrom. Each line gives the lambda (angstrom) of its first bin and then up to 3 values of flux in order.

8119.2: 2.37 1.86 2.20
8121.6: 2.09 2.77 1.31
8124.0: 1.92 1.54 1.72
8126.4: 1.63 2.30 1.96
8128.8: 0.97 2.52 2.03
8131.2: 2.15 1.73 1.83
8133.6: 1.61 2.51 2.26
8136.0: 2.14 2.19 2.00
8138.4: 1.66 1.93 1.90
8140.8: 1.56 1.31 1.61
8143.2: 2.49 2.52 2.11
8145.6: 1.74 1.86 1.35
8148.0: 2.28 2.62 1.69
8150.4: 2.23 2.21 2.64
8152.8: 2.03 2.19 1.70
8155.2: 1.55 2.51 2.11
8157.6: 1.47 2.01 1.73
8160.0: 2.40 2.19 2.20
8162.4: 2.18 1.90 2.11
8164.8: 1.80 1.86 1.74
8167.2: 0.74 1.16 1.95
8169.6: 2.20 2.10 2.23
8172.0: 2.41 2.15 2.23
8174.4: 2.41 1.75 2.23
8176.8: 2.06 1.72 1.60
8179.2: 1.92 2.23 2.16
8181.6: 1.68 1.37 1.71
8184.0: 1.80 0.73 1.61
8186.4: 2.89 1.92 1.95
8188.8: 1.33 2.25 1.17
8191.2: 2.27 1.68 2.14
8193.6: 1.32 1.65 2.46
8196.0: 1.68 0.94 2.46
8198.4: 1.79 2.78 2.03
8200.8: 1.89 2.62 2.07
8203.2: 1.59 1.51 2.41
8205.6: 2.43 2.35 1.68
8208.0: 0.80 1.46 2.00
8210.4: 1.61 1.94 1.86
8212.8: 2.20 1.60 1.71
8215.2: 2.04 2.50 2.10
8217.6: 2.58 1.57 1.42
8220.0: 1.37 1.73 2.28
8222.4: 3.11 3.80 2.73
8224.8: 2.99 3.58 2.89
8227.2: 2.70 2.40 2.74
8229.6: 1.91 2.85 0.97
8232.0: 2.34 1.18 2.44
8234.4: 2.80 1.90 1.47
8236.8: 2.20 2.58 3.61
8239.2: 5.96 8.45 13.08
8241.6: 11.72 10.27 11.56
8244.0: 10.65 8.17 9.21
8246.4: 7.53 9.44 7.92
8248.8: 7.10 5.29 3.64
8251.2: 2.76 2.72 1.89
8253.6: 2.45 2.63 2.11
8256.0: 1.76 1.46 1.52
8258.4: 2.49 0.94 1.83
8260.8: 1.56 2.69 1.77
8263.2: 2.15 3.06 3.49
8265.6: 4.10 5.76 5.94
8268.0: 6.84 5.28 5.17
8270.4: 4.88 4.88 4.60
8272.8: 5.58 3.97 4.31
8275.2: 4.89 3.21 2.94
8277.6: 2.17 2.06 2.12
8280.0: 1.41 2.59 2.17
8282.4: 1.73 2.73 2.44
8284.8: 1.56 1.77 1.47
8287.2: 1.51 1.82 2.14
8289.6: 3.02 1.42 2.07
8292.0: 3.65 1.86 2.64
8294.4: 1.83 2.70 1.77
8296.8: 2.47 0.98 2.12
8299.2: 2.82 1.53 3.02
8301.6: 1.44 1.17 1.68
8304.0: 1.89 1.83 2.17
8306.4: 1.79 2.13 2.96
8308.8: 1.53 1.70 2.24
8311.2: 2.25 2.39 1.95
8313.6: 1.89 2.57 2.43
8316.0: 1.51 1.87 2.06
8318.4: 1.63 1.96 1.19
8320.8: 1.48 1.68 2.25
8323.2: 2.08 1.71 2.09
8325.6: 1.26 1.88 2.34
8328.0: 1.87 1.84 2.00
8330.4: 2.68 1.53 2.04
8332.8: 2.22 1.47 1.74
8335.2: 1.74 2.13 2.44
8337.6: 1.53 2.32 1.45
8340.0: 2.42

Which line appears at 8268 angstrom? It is [N II]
